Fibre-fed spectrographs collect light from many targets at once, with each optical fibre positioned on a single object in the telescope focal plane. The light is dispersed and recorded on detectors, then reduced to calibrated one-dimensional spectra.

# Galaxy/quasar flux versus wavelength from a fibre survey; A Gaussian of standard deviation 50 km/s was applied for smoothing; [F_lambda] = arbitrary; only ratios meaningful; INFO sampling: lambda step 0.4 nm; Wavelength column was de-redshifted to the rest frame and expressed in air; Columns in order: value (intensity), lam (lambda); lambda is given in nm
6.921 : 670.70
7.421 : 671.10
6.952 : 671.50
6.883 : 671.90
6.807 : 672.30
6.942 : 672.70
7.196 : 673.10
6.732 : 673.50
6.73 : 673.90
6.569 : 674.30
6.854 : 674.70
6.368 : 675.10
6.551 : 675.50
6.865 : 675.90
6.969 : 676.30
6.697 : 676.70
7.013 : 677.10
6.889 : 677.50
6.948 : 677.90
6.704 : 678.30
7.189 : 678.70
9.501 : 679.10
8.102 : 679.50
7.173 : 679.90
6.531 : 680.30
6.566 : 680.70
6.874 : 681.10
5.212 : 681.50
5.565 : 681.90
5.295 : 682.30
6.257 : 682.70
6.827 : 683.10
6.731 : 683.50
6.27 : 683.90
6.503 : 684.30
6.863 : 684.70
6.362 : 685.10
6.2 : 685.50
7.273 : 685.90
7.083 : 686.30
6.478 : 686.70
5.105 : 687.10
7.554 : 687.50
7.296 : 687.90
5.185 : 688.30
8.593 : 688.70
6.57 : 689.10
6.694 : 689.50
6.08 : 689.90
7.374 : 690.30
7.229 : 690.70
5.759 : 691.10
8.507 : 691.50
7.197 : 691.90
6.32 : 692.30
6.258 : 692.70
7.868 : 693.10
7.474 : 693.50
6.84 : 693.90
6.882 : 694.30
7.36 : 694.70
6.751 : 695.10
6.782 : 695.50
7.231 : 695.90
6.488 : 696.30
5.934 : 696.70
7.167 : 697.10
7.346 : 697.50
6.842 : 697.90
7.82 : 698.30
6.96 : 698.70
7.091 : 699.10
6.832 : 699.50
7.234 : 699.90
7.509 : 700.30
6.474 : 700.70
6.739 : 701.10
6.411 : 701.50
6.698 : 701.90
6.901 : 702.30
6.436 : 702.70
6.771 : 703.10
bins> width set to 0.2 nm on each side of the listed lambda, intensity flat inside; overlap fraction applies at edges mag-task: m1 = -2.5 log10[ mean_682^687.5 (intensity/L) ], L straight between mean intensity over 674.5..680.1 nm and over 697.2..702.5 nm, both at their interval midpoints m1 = 0.11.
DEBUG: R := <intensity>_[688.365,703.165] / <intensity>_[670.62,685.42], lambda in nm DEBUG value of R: 1.0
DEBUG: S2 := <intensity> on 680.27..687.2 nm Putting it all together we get 6.35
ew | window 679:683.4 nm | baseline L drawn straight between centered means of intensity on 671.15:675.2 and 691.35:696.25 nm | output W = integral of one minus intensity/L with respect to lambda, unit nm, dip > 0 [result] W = 0.176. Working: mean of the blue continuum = 6.84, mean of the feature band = 6.66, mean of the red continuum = 7.09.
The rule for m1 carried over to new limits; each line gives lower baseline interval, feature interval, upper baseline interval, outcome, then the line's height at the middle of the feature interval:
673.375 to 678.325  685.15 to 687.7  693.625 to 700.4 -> 0.05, 6.88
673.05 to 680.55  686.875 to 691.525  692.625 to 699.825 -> 0.04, 7.02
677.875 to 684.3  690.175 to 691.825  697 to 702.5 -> -0.05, 6.87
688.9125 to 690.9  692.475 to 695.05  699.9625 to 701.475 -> -0.04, 6.82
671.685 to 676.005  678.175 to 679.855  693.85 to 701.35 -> -0.16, 6.81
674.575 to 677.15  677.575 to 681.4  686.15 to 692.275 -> -0.07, 6.77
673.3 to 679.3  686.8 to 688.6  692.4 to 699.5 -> 0.09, 6.98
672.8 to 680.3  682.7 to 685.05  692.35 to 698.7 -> 0.07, 7.02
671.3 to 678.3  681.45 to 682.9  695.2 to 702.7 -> 0.21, 6.84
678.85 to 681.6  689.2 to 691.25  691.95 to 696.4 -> 0.06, 7.02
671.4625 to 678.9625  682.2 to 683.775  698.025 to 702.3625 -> 0.09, 6.89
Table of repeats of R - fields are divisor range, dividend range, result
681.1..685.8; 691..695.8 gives 1.13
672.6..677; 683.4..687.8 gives 0.97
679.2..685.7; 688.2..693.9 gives 1.07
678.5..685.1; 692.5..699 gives 1.04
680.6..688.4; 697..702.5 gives 1.10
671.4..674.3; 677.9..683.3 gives 0.98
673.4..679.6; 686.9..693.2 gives 0.97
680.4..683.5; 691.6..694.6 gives 1.15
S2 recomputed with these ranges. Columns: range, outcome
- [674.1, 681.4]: 7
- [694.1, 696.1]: 7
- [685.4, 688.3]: 6.63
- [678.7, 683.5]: 6.74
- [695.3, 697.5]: 6.78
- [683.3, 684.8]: 6.57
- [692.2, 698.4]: 6.96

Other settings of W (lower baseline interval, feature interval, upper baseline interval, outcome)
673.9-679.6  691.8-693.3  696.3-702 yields 0.01 nm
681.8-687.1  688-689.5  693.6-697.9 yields -0.05 nm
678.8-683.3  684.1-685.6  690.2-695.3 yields 0.07 nm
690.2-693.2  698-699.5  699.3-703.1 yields -0.07 nm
